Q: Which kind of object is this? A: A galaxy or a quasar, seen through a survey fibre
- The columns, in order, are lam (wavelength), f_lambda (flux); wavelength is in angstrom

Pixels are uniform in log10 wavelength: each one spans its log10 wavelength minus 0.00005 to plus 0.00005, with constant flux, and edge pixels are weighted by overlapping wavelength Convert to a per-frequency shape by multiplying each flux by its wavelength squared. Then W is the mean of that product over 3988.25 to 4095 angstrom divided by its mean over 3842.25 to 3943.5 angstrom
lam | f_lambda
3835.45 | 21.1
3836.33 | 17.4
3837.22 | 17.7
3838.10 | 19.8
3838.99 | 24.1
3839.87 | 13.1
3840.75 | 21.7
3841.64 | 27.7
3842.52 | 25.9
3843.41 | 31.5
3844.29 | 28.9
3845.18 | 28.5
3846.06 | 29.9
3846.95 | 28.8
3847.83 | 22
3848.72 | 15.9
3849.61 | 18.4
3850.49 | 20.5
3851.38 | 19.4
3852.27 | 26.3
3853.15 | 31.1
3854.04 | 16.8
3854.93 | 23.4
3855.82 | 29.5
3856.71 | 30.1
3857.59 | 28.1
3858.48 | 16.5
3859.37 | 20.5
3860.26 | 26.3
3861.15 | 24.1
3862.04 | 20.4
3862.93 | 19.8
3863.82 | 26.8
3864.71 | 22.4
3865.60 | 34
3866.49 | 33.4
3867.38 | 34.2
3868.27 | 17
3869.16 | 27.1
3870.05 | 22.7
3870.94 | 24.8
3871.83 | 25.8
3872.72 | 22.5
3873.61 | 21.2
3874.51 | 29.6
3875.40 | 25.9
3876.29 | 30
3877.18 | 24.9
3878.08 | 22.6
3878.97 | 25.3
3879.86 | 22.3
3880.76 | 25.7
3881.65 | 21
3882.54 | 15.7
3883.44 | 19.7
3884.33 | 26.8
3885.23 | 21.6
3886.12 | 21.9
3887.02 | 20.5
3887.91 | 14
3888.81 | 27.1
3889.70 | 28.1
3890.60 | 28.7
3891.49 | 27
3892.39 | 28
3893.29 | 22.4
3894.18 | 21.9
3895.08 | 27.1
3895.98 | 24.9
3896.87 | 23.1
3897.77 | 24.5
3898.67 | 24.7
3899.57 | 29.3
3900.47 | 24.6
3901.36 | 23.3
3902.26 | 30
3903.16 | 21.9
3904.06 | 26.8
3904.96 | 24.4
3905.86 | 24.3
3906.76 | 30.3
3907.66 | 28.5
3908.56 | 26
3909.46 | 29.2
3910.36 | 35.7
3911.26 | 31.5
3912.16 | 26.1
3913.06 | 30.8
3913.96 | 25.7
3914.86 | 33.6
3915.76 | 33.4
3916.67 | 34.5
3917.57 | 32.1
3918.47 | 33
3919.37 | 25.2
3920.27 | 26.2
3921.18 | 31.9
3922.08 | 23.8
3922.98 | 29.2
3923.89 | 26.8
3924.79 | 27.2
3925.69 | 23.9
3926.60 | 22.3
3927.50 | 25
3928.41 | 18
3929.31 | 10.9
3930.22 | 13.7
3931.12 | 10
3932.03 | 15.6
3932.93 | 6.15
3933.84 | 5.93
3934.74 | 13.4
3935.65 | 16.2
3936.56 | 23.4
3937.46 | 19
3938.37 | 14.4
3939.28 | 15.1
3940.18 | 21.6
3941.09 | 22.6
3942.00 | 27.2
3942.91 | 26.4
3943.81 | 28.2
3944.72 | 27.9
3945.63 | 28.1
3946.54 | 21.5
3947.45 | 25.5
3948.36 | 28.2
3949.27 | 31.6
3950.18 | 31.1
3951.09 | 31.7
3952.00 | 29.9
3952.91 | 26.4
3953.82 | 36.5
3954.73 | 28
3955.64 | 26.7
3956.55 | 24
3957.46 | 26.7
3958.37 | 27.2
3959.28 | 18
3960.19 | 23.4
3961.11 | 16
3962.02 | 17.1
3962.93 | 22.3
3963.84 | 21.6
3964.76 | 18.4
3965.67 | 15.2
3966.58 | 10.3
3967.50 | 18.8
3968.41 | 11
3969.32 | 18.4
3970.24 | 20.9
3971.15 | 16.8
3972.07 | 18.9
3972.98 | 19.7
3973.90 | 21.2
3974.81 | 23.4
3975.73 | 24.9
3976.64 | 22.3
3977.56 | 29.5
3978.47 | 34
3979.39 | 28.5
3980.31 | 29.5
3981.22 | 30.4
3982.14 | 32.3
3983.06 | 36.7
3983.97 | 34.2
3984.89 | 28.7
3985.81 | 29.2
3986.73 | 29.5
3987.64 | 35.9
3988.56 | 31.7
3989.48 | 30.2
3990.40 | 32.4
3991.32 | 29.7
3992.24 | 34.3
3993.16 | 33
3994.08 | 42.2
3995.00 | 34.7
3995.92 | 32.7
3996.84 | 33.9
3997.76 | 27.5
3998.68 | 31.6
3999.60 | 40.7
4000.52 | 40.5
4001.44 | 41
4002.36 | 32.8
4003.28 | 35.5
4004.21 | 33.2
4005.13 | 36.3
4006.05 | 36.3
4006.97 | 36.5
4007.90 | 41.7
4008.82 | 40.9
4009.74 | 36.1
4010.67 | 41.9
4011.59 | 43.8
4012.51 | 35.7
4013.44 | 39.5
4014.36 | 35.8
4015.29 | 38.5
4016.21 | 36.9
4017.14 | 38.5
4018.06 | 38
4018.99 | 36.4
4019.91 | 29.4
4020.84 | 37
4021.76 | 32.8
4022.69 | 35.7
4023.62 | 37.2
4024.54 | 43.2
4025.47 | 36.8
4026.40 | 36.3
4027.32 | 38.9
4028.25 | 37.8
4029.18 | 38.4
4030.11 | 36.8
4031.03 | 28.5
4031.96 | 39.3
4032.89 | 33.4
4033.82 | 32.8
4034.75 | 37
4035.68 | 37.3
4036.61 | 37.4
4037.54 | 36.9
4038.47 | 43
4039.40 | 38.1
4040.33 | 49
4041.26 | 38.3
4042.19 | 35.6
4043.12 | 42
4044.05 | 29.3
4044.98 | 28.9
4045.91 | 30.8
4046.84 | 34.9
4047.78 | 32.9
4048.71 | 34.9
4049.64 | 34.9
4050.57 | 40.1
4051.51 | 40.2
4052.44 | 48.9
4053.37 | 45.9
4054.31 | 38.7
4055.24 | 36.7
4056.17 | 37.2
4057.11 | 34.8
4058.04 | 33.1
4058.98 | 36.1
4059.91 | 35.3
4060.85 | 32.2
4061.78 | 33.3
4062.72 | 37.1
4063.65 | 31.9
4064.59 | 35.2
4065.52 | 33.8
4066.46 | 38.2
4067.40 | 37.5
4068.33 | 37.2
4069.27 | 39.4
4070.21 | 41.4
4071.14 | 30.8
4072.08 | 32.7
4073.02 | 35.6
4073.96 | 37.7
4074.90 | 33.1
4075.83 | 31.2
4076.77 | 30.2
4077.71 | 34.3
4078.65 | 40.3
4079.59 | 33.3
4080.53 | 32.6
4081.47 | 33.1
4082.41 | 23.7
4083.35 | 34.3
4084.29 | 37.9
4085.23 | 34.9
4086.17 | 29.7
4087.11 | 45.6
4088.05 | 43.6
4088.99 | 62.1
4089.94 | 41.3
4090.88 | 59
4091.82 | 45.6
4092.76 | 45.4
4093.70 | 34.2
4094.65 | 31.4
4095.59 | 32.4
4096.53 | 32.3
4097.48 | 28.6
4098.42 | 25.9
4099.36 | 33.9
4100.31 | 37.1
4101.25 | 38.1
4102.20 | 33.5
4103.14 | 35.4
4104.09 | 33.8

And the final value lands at 1.63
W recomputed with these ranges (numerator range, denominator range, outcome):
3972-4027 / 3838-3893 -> 1.49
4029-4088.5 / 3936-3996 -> 1.46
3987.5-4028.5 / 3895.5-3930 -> 1.42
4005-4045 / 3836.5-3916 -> 1.61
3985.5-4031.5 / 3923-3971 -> 1.72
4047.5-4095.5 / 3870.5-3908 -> 1.66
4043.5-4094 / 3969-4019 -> 1.17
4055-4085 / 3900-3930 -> 1.39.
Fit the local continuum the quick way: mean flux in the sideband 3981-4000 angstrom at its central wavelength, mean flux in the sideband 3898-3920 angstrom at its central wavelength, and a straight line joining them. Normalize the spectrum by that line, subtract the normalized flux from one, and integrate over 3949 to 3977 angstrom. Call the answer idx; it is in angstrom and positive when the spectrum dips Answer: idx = 7.9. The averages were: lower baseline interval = 28.5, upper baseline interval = 32.9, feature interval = 22.5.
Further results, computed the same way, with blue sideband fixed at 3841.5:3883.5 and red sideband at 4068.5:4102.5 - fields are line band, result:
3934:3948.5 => 3.5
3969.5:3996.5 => 1.8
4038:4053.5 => -1.6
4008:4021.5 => -2.0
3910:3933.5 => 2.4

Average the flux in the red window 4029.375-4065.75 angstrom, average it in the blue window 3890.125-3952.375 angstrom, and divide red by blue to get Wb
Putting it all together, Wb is 1.47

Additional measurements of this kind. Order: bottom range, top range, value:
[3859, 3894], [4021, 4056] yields 1.53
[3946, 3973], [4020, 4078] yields 1.60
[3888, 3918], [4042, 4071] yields 1.33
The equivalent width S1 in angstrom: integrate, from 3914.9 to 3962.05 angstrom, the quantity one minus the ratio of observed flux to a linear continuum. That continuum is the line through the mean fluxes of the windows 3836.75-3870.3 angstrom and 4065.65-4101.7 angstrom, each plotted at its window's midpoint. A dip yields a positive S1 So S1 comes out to 8.4 angstrom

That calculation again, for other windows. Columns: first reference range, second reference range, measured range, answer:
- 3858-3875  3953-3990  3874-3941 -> 2.0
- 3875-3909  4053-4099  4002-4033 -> -4.1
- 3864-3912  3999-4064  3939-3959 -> 2.3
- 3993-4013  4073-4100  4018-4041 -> -0.2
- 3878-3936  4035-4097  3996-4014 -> -2.7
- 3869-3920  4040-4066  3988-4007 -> -1.0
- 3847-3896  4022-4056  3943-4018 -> 7.6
